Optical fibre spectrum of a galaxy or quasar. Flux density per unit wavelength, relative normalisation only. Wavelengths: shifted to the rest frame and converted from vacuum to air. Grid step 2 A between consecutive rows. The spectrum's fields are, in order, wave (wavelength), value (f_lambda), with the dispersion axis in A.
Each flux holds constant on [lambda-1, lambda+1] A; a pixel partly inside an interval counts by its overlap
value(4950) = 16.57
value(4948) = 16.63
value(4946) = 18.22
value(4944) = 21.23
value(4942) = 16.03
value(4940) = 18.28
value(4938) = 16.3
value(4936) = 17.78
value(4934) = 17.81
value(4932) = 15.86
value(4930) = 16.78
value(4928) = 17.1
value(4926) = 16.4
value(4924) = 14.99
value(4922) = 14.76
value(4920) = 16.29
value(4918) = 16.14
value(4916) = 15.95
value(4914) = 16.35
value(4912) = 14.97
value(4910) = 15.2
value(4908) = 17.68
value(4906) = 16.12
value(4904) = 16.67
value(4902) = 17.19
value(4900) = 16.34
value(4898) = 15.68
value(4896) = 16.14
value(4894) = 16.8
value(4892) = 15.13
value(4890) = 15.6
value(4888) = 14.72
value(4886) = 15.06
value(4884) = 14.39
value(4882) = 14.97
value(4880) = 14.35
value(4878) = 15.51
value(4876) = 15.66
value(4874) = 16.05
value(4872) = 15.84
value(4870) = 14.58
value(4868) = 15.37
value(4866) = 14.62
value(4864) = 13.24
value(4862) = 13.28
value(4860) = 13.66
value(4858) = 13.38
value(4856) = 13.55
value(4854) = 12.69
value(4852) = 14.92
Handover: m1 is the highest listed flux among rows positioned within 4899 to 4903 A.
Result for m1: 17.19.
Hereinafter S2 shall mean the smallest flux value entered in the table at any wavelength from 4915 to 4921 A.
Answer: 15.95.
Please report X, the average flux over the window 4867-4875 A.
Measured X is 15.5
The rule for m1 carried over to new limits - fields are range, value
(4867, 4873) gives 15.84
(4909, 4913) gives 15.2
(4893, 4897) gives 16.8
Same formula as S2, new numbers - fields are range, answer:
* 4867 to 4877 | 14.58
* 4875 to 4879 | 15.51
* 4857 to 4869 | 13.24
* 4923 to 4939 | 14.99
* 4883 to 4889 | 14.39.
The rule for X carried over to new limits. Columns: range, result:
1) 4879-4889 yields 14.7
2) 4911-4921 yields 15.9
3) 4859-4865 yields 13.4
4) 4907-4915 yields 16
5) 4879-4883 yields 14.7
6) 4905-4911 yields 16.3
